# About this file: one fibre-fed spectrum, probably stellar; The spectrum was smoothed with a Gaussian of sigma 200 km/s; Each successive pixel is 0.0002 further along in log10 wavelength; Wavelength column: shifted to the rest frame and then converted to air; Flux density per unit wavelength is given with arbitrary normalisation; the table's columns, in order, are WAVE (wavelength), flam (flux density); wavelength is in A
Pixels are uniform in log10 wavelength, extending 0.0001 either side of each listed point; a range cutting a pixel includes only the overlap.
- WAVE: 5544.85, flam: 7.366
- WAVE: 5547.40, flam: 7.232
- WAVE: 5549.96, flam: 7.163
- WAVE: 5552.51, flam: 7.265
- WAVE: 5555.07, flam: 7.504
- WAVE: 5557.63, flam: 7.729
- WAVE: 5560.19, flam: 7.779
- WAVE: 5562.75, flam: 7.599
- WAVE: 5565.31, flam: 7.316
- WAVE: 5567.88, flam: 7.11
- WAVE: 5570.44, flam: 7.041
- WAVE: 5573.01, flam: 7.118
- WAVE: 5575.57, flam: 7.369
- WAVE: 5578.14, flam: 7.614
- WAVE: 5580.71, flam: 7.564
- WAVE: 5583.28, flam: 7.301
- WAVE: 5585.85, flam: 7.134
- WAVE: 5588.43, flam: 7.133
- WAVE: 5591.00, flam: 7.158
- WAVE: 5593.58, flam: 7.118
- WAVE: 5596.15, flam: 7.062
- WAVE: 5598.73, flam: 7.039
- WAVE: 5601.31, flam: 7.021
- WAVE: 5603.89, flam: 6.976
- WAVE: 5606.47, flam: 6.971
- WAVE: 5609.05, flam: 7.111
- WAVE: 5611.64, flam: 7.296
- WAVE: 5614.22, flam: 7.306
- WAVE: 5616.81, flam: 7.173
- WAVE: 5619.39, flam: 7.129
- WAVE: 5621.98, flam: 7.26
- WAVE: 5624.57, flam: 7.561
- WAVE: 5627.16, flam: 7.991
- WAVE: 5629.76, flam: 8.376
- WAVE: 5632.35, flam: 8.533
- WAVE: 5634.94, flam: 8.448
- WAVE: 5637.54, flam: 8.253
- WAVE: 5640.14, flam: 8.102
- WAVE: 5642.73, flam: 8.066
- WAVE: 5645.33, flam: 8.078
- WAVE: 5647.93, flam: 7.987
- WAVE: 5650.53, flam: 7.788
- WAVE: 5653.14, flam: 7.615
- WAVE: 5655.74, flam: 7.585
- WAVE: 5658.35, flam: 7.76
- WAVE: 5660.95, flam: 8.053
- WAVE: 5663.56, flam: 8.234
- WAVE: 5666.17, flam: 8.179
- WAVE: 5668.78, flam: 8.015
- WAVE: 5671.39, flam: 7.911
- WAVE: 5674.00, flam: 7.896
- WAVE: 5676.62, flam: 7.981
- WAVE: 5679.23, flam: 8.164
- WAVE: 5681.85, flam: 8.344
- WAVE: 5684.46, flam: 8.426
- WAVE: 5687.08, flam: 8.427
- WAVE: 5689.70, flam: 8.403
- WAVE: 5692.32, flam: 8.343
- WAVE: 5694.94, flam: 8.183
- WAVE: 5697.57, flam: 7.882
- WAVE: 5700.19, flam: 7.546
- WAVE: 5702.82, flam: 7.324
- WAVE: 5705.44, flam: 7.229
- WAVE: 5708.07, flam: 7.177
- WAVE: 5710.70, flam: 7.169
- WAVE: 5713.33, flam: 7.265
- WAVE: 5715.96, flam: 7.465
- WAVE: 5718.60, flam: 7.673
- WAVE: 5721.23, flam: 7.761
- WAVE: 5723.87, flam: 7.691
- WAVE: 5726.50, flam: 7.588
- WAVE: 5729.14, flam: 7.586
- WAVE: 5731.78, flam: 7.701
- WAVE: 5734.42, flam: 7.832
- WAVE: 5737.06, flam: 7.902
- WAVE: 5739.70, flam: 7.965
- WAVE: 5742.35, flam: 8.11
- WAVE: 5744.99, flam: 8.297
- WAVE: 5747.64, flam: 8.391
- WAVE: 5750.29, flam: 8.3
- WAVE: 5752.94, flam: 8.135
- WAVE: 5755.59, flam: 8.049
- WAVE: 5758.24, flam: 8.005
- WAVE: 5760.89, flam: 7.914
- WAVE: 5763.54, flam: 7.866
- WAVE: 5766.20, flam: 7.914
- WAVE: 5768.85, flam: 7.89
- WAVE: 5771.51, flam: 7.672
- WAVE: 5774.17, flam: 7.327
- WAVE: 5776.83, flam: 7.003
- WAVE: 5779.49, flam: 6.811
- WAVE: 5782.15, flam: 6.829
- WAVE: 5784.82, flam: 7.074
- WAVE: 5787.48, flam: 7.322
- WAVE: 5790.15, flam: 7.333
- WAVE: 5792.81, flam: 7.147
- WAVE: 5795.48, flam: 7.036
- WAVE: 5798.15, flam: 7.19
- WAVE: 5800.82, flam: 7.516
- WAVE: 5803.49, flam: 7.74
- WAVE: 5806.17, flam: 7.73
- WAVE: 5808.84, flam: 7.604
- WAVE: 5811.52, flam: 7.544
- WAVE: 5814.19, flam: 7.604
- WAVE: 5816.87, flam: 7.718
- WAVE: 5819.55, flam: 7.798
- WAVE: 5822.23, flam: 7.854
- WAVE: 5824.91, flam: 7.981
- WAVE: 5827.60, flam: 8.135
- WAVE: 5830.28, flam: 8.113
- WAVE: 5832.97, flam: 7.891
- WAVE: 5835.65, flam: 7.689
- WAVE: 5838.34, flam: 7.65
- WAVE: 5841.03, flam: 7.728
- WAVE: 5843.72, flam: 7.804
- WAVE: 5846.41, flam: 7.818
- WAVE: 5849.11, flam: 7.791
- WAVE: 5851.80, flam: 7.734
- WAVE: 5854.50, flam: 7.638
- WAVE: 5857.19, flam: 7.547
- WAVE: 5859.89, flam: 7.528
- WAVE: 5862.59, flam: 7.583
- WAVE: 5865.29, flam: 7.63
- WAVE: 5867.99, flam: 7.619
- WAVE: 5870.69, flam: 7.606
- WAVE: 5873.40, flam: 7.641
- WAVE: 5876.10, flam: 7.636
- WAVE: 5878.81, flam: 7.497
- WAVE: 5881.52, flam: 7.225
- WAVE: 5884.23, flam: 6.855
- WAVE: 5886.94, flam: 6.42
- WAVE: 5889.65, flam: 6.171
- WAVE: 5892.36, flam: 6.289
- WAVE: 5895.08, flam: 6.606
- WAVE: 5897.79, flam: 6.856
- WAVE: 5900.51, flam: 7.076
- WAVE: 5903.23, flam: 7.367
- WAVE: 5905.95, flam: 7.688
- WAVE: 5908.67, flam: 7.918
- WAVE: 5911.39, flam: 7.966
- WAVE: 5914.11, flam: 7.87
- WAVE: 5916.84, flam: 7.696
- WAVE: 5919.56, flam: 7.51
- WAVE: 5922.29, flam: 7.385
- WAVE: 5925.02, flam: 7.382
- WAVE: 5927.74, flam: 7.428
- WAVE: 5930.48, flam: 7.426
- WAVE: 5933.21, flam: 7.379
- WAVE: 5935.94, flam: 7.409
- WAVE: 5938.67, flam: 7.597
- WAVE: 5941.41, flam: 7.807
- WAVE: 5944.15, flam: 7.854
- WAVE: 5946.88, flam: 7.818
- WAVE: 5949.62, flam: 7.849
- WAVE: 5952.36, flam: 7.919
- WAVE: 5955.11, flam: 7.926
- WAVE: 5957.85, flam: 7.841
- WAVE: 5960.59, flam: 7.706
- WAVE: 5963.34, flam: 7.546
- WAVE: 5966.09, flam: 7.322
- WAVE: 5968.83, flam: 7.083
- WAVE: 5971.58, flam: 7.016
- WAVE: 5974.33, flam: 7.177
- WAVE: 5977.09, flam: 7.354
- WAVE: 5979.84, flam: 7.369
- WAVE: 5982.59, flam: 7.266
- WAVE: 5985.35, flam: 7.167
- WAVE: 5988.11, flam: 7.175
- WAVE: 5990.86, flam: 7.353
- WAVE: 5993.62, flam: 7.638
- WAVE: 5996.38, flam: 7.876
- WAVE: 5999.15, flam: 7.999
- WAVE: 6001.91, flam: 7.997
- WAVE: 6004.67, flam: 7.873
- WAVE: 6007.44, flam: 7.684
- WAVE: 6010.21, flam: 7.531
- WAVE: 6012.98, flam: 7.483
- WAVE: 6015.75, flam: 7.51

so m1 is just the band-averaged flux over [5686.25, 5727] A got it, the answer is 7.69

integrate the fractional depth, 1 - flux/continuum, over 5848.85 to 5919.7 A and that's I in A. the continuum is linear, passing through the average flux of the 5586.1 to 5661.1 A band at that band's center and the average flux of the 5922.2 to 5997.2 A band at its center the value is 1.5 A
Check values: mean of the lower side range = 7.57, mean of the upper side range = 7.5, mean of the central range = 7.36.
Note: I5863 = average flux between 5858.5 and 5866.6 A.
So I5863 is 7.58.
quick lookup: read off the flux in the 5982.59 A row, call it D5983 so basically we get 7.266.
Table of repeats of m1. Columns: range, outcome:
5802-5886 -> 7.67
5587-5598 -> 7.11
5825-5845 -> 7.87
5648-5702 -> 8.03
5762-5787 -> 7.38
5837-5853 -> 7.75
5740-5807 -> 7.63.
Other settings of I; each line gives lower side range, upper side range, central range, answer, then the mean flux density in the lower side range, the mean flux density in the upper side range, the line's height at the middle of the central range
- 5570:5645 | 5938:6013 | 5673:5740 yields -2.7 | 7.47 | 7.58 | 7.5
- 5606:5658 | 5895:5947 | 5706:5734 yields 0.6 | 7.74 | 7.52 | 7.68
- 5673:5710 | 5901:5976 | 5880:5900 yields 2.6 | 7.94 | 7.58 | 7.65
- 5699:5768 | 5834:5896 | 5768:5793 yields 1.3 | 7.77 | 7.39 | 7.63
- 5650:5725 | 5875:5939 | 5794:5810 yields 0.2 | 7.84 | 7.27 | 7.55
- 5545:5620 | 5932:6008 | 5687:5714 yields -1.3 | 7.26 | 7.57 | 7.35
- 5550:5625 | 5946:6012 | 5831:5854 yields -1.0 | 7.26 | 7.56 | 7.46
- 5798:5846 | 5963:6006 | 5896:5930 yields 0.4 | 7.75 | 7.45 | 7.58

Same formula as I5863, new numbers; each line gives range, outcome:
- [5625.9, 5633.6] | 8.29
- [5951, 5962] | 7.84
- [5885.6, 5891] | 6.3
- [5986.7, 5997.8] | 7.51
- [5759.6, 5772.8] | 7.85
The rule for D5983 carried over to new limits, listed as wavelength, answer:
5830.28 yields 8.113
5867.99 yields 7.619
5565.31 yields 7.316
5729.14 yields 7.586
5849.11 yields 7.791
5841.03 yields 7.728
